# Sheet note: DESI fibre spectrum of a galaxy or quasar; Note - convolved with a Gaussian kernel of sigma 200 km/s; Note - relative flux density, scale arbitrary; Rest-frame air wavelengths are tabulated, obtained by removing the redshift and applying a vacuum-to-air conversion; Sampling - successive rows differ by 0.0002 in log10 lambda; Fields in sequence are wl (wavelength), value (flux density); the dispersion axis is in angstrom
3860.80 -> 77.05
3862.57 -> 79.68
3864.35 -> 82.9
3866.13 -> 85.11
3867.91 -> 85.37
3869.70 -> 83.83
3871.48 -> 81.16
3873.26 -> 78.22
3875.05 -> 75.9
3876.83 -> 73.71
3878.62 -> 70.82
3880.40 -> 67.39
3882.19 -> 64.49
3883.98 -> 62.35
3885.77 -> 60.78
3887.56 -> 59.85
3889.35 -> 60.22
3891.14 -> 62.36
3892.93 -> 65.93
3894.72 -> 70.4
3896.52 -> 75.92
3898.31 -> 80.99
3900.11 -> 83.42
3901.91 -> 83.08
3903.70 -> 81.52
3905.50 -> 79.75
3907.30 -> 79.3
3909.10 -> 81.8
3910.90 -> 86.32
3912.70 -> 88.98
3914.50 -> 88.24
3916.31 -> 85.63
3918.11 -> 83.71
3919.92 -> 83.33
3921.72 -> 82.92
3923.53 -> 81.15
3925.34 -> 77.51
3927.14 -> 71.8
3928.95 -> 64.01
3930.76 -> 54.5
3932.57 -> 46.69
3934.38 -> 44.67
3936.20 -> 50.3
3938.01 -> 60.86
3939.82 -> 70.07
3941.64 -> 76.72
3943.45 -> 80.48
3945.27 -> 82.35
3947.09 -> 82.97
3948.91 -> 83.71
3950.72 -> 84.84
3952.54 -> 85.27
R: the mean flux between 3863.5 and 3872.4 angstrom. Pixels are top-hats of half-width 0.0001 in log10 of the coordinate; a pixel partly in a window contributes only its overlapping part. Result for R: 83.6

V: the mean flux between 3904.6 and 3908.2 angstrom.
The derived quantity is 79.5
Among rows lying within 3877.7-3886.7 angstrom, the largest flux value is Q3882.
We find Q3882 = 70.82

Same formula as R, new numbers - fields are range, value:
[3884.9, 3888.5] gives 60.3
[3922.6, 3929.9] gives 73.5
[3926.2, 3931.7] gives 63.5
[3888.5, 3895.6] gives 64.8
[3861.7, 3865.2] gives 81.3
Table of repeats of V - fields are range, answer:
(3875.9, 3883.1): 69.2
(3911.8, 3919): 86.6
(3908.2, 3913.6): 85.8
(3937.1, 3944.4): 72.1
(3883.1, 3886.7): 61.5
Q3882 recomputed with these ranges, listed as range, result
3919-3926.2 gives 83.33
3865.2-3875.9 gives 85.37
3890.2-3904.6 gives 83.42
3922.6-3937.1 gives 81.15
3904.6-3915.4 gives 88.98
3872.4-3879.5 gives 78.22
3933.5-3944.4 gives 80.48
